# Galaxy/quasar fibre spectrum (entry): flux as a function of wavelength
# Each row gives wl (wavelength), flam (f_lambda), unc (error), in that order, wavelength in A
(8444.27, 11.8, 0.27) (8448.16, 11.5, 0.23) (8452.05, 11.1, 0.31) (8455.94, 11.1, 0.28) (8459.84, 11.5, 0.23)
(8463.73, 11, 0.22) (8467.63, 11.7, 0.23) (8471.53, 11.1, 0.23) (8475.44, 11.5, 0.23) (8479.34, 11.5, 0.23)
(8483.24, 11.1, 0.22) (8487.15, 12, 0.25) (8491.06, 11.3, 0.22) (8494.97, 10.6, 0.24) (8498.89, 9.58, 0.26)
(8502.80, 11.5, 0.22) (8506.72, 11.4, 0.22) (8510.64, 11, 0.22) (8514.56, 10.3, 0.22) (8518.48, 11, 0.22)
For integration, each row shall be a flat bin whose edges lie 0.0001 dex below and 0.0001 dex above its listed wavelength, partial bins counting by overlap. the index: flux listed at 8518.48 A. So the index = 11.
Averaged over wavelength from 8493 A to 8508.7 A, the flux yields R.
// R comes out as 10.8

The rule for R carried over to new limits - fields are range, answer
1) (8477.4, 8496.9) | 11.3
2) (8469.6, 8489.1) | 11.4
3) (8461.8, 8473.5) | 11.3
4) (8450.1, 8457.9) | 11.1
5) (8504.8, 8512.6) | 11.2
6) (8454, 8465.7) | 11.2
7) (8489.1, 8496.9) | 11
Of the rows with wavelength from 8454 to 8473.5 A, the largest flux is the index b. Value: 11.7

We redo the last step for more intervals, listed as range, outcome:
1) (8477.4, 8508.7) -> 12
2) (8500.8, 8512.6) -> 11.5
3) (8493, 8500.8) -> 10.6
